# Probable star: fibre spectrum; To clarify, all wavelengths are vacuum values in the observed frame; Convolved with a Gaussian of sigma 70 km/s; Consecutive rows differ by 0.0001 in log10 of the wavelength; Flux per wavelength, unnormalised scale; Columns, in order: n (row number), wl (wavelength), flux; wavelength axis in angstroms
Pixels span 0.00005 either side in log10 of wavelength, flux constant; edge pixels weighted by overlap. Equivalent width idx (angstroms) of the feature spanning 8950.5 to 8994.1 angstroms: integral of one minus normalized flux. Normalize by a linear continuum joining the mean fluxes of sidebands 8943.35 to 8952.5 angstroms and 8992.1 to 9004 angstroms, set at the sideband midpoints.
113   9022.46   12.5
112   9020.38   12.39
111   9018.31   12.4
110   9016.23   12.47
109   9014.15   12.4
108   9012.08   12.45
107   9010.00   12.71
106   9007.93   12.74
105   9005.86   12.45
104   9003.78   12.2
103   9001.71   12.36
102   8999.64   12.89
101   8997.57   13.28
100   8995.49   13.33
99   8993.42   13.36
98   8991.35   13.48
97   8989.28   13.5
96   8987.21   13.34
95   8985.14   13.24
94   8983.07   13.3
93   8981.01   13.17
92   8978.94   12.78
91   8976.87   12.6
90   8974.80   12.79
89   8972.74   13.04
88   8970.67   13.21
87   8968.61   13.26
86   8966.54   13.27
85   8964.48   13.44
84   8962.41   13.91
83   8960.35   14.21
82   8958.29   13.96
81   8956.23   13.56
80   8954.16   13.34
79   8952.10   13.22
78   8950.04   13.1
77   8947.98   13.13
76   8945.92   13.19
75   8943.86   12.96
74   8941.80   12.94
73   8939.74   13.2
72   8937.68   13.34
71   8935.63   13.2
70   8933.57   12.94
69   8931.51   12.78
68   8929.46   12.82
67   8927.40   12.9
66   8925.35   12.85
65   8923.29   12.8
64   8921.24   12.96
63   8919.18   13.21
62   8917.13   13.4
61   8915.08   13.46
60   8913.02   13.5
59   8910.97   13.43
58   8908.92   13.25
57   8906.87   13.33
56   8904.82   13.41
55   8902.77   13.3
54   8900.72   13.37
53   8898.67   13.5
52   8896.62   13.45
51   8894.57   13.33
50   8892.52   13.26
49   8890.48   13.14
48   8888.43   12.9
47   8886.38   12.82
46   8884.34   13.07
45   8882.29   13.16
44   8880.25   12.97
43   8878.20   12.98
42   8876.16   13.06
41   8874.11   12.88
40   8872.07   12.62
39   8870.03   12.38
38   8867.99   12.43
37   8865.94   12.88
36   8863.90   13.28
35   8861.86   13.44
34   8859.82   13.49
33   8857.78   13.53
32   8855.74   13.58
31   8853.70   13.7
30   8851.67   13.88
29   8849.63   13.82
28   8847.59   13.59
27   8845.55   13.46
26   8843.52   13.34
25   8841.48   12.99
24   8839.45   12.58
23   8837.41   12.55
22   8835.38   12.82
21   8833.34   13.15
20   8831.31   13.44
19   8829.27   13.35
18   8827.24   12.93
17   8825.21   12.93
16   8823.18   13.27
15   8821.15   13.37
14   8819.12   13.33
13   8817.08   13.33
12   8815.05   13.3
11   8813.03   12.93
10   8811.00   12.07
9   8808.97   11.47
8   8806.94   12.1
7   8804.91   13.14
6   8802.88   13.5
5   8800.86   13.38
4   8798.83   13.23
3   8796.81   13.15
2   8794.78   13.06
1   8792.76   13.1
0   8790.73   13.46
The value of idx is -0.9 angstroms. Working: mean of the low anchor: 13.1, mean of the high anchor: 13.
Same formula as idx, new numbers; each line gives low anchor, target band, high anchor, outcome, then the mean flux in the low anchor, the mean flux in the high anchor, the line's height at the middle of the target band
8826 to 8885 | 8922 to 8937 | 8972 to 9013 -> 0.2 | 13.1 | 13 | 13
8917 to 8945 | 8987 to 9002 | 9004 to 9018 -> -0.7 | 13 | 12.5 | 12.6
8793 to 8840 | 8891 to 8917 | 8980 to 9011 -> -0.8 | 13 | 13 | 13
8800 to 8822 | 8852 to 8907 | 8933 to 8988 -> -0.5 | 12.9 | 13.2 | 13.1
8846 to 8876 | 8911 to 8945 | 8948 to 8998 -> 0.5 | 13.2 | 13.3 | 13.3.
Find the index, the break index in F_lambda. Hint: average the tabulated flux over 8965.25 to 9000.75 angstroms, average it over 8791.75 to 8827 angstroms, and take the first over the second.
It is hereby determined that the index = 1.0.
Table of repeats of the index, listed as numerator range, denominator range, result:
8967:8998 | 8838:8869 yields 0.99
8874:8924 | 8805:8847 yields 1.02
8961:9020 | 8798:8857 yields 0.99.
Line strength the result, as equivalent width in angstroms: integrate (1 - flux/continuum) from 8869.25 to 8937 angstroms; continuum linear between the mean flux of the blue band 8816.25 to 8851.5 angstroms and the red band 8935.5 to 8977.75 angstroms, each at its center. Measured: 0.7 angstroms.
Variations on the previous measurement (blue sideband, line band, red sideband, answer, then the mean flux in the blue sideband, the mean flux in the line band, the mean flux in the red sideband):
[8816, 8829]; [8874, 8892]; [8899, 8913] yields 0.4 angstroms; 13.2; 13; 13.4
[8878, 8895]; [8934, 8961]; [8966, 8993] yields -0.4 angstroms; 13.1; 13.3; 13.2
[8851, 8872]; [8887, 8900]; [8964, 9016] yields -0.1 angstroms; 13.2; 13.2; 13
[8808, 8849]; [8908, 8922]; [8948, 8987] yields -0.1 angstroms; 13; 13.3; 13.3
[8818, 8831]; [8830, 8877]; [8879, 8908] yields 0.1 angstroms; 13.2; 13.2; 13.2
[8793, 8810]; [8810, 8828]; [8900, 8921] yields -0.1 angstroms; 12.9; 13.1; 13.3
